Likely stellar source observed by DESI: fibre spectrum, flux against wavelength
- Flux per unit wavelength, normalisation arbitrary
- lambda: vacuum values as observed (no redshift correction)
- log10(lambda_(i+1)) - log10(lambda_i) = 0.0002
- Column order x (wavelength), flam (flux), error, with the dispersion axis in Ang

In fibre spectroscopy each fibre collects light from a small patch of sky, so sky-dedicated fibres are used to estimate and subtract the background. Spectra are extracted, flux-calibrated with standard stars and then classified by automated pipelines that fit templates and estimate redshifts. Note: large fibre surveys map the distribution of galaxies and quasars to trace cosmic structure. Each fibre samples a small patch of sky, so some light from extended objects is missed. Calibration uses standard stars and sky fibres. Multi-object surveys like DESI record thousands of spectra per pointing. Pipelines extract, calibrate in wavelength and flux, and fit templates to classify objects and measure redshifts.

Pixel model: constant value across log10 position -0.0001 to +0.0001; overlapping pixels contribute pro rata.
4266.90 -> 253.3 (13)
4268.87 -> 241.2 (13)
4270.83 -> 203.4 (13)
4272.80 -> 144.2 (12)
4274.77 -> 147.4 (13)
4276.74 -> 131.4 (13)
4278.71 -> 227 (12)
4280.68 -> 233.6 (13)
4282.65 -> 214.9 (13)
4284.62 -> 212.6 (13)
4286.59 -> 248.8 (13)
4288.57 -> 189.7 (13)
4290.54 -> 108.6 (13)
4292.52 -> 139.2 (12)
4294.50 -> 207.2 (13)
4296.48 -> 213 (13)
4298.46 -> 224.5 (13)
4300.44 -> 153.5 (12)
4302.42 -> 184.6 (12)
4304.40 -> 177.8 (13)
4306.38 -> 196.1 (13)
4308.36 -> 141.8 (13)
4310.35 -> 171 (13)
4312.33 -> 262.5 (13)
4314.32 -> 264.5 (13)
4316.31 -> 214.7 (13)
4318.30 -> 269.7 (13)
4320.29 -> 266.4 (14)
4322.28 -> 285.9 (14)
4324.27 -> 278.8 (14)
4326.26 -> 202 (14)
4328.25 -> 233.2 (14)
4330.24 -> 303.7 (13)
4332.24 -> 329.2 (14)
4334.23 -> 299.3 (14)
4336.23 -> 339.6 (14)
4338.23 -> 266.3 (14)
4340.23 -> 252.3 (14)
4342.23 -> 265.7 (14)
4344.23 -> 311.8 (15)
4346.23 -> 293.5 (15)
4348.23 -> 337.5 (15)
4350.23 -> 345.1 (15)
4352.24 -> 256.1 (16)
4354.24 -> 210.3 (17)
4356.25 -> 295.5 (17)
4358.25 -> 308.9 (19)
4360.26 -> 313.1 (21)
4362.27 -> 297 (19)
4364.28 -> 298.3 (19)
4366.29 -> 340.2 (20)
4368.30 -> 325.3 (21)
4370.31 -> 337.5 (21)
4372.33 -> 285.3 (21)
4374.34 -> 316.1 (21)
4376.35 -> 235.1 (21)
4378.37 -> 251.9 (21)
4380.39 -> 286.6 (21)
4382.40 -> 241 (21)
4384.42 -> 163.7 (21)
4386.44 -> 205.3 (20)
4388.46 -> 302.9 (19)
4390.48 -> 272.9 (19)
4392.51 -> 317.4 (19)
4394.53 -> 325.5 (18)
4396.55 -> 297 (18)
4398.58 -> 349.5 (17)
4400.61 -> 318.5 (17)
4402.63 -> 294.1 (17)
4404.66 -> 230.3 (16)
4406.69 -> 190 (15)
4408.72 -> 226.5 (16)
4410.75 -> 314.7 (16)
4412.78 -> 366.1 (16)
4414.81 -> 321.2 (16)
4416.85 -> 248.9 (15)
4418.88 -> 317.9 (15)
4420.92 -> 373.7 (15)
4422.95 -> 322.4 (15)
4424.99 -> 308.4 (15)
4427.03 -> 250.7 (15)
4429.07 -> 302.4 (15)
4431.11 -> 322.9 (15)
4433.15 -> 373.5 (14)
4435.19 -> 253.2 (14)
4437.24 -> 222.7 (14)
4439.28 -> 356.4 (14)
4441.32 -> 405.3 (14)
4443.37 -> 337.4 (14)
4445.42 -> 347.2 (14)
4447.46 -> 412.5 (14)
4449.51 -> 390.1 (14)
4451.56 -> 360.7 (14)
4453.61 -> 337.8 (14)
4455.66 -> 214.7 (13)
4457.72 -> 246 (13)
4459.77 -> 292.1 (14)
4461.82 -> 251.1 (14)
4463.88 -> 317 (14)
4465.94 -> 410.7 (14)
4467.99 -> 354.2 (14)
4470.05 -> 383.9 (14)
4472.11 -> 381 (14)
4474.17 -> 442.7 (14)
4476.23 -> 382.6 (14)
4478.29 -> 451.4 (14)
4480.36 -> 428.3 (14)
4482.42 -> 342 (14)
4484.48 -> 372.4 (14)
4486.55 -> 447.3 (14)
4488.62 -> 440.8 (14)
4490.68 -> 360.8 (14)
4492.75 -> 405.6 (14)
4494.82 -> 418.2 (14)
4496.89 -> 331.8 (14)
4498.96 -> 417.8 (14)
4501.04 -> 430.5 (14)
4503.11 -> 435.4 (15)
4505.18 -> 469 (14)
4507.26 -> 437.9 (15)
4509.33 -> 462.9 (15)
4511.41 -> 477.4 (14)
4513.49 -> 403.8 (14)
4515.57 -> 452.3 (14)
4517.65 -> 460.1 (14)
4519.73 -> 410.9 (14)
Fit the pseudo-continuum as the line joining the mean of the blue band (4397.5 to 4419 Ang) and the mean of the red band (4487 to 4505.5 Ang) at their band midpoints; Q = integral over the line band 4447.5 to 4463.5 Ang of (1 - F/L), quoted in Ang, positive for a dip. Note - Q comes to 2.1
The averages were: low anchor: 288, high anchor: 411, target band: 307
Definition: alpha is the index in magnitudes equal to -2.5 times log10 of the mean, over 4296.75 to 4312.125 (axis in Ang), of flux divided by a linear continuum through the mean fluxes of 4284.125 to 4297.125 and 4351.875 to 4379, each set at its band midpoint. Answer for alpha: 0.119 mag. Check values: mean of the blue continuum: 187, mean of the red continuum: 292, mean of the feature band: 184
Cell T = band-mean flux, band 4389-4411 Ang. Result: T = 284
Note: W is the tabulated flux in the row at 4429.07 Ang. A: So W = 302.4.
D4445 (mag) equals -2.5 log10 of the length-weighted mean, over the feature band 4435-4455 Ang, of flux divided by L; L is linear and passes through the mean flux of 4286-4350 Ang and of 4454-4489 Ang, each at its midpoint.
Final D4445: -0.01 mag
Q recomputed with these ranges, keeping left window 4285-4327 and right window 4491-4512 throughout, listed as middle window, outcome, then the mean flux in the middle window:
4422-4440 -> 2.4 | 300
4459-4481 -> 1.1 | 372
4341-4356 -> -1.9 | 288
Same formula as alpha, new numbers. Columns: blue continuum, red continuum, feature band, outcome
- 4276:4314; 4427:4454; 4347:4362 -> -0.17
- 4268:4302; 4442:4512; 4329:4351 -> -0.23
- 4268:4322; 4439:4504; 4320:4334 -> -0.18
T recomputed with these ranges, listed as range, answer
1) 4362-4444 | 295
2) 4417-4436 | 312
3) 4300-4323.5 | 218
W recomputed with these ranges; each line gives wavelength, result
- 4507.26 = 437.9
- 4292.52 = 139.2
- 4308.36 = 141.8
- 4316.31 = 214.7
